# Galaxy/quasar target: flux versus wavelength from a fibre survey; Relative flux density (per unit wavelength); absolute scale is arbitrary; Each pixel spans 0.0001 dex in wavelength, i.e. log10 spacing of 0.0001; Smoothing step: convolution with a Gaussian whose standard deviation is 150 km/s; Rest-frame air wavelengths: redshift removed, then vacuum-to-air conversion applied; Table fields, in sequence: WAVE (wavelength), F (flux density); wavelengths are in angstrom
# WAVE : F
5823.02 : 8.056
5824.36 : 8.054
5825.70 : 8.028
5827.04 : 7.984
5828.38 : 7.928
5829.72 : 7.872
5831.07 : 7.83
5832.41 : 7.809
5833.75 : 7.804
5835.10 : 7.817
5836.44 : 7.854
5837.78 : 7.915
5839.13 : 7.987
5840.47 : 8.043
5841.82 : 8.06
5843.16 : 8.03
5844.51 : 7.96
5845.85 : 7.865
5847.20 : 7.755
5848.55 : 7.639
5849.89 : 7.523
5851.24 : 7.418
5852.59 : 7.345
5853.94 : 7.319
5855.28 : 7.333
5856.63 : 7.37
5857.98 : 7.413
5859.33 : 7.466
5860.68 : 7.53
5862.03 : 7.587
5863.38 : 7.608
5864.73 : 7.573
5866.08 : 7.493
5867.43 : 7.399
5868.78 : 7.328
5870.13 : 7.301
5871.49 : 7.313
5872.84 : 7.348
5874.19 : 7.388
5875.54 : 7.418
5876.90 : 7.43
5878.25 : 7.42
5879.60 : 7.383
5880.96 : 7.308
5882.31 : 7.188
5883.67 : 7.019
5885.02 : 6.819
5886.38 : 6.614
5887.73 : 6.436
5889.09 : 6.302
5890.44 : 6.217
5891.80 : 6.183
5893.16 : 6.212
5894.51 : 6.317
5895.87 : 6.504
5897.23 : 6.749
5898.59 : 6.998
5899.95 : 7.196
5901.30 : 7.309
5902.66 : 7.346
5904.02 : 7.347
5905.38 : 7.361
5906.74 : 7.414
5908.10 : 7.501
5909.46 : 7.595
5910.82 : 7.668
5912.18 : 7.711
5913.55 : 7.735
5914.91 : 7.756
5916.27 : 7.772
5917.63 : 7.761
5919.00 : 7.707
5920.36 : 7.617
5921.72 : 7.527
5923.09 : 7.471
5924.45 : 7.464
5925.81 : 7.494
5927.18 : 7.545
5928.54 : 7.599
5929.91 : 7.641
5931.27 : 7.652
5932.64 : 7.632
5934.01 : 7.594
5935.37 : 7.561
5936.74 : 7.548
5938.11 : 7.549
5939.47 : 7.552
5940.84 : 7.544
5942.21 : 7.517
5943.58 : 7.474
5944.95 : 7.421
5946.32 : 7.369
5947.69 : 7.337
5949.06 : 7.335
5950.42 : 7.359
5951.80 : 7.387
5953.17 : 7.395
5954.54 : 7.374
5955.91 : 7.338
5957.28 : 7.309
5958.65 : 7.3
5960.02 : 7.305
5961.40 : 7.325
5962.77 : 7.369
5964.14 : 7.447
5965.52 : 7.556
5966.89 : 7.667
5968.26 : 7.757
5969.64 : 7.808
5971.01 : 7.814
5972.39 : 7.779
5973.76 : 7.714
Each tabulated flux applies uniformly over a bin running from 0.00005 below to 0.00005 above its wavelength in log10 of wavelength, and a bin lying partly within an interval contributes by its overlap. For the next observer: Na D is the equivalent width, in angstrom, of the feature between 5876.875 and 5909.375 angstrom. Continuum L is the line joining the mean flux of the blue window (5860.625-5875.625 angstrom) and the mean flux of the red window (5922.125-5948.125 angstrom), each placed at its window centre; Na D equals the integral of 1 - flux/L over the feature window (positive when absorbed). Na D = 2.3 angstrom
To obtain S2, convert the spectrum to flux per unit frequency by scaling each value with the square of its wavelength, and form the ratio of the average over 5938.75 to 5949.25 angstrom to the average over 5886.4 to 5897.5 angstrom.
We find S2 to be 1.19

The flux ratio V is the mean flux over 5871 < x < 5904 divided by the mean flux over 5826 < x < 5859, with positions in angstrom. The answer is 0.9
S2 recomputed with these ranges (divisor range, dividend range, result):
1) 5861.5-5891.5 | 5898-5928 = 1.06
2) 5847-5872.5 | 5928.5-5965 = 1.03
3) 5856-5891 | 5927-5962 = 1.06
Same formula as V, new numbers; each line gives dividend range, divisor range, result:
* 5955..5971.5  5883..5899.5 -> 1.15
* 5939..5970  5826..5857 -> 0.96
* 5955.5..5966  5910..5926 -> 0.96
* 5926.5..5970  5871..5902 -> 1.08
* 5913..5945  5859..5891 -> 1.05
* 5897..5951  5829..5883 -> 0.99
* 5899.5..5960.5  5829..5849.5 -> 0.95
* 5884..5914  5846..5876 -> 0.94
